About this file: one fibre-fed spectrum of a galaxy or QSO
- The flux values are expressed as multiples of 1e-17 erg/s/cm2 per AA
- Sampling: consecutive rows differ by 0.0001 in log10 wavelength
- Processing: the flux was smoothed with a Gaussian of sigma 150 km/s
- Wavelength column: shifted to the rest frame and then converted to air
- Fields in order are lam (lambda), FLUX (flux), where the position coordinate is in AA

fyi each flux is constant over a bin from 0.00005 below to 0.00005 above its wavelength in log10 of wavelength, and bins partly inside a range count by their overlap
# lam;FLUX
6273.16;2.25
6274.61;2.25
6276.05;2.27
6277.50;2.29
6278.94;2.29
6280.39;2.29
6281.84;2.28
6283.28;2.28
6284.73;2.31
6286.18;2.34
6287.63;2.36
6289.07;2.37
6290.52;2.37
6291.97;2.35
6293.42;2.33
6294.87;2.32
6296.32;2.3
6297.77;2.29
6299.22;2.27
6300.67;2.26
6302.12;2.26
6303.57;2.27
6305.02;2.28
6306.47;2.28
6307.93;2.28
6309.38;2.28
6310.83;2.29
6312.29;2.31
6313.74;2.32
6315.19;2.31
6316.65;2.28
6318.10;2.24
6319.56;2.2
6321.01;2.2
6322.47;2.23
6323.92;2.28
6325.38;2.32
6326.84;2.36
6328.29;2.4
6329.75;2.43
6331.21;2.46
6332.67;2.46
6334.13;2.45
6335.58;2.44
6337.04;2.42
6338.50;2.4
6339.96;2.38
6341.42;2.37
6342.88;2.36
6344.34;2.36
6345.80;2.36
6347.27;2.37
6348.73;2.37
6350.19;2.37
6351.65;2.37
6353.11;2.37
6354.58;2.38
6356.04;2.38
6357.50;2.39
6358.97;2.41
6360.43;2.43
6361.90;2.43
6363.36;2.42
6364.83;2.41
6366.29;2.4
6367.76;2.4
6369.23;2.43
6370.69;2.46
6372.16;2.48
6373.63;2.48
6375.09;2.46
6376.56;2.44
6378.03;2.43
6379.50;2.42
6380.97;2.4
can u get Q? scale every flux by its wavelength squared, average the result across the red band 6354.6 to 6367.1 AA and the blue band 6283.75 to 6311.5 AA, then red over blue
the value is 1.1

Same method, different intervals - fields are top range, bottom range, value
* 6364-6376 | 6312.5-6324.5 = 1.10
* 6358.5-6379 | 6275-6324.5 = 1.09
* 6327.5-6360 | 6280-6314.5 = 1.06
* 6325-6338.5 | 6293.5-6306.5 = 1.07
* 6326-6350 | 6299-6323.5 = 1.07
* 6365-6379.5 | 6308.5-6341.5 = 1.06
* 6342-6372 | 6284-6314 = 1.06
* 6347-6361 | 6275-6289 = 1.06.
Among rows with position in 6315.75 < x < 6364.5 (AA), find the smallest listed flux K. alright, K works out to 2.2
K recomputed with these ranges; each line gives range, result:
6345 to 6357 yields 2.36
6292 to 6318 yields 2.26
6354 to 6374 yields 2.38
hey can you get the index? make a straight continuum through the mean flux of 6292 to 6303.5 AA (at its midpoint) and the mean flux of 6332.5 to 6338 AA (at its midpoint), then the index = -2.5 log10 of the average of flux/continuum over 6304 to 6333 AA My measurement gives 0.03 mag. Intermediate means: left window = 2.29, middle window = 2.31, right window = 2.44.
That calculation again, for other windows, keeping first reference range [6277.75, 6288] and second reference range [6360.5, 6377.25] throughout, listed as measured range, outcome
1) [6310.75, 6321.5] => 0.040 mag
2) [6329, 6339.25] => -0.024 mag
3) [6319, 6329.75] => 0.033 mag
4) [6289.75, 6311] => 0.017 mag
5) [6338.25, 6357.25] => 0.015 mag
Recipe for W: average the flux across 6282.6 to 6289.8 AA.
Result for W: 2.33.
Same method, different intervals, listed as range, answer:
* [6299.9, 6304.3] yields 2.27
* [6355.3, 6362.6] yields 2.41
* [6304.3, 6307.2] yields 2.28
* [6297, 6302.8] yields 2.27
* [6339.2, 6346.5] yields 2.37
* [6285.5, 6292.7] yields 2.36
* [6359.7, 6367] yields 2.42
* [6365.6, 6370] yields 2.41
